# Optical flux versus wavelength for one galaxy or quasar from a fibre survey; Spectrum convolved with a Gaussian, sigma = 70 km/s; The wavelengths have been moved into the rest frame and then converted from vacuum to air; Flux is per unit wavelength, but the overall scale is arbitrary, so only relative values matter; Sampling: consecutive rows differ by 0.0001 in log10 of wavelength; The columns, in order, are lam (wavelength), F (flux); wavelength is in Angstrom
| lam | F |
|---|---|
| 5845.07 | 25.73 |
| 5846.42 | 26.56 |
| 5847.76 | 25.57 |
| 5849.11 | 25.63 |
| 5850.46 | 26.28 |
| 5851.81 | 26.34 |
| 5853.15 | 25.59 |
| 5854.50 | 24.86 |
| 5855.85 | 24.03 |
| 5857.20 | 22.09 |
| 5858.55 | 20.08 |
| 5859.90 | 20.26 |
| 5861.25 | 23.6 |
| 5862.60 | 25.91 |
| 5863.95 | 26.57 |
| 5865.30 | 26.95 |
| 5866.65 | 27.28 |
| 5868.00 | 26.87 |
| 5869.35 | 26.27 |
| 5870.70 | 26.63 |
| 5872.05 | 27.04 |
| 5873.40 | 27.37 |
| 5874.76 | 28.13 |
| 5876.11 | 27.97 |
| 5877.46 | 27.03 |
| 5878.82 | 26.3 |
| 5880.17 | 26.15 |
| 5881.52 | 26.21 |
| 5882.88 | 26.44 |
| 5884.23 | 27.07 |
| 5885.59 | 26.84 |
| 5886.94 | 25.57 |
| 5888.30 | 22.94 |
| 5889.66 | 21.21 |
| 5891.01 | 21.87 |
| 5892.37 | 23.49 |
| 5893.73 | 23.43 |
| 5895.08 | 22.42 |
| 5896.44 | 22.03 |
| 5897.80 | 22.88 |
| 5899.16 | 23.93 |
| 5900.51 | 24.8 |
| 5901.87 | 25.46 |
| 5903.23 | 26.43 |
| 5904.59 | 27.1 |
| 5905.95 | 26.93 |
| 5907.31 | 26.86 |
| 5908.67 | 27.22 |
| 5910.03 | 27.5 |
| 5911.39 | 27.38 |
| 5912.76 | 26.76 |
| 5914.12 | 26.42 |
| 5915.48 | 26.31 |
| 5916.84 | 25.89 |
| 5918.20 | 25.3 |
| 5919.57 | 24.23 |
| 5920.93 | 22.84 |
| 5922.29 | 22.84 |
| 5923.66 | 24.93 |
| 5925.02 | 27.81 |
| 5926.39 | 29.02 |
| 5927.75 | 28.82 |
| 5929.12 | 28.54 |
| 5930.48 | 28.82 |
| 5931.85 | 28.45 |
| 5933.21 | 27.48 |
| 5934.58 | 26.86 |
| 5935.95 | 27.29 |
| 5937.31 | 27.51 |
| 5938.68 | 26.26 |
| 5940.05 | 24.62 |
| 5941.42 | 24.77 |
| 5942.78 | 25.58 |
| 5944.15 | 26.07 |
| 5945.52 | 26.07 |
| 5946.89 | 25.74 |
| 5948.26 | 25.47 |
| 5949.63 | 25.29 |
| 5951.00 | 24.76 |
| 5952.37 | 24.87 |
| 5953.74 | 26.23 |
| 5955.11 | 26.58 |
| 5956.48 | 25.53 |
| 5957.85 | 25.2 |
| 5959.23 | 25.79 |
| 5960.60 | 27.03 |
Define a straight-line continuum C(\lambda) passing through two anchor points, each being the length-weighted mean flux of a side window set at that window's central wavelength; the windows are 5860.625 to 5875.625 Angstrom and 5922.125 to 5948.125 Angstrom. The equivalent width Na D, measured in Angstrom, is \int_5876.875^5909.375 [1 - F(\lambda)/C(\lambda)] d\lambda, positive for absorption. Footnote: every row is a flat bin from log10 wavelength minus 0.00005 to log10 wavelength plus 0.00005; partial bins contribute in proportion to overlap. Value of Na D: 2.0 Angstrom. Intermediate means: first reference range 26.6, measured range 25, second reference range 26.8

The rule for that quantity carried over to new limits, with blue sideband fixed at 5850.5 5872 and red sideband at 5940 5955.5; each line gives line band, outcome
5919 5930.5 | -0.42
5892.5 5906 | 0.45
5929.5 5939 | -0.81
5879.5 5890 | -0.12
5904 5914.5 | -0.72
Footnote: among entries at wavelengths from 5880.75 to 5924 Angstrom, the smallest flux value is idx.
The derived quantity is 21.21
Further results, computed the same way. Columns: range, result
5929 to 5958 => 24.62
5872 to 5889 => 22.94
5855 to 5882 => 20.08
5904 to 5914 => 26.76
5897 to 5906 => 22.88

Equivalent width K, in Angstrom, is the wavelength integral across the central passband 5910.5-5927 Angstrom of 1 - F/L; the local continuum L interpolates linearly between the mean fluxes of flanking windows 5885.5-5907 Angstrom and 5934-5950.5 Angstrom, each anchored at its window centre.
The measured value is -0.5 Angstrom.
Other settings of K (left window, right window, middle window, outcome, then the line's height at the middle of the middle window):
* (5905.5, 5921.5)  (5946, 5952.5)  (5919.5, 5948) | -0.9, 25.7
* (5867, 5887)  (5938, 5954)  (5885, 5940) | 0.9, 26.1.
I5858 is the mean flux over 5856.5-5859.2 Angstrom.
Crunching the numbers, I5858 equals 21.1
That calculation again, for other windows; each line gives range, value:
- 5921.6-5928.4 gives 26.7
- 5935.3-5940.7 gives 26.4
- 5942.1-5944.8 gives 25.8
